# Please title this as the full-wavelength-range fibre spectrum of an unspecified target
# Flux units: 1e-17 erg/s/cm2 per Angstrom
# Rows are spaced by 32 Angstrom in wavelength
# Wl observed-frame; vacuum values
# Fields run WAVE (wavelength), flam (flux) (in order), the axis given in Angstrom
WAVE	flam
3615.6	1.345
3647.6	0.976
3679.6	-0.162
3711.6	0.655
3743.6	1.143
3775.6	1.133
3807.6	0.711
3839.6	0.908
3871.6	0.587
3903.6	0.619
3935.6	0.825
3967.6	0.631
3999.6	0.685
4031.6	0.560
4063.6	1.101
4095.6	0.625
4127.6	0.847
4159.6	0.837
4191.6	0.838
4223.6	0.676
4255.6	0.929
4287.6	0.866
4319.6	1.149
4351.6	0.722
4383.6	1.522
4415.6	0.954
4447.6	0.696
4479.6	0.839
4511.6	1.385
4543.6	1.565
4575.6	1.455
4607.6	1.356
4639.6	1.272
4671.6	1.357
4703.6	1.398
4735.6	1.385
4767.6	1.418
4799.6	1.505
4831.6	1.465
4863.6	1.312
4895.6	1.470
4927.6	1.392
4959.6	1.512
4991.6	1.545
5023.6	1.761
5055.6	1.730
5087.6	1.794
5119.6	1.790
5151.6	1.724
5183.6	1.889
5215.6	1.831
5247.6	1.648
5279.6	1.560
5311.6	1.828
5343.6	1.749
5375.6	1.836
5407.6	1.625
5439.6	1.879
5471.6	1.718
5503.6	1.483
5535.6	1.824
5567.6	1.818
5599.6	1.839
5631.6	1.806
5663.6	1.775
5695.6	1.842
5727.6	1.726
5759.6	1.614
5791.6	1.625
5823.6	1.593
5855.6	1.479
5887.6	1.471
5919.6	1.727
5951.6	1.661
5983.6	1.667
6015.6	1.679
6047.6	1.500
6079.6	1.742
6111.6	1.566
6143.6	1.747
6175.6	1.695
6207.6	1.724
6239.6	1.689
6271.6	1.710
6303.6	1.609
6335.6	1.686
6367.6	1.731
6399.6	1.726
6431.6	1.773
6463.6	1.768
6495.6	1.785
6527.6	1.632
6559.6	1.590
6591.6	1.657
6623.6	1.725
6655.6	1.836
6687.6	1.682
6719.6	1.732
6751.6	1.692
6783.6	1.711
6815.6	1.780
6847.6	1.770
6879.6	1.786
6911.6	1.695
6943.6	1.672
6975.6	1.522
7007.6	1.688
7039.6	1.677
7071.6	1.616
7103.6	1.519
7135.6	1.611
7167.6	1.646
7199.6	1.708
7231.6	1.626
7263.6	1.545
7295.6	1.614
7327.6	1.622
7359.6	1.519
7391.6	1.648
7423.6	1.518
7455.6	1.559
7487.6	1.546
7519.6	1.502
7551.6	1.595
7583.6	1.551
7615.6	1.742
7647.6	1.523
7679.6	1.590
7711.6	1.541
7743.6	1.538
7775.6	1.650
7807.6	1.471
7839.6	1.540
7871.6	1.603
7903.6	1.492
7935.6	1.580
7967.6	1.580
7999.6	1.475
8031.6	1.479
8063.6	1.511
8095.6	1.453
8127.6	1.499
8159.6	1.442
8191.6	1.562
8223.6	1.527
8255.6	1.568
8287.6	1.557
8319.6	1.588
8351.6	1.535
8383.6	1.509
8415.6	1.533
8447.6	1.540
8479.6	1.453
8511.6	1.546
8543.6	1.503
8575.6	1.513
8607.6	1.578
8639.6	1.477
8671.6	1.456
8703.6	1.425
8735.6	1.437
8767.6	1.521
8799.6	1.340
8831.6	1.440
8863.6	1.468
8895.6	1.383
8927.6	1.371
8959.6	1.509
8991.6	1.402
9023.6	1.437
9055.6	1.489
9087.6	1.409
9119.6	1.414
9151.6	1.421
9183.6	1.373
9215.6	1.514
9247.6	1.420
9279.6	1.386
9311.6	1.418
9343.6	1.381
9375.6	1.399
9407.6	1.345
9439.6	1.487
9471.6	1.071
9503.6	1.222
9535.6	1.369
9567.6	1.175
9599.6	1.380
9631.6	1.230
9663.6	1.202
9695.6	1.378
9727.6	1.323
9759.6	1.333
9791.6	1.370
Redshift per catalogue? 0.132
